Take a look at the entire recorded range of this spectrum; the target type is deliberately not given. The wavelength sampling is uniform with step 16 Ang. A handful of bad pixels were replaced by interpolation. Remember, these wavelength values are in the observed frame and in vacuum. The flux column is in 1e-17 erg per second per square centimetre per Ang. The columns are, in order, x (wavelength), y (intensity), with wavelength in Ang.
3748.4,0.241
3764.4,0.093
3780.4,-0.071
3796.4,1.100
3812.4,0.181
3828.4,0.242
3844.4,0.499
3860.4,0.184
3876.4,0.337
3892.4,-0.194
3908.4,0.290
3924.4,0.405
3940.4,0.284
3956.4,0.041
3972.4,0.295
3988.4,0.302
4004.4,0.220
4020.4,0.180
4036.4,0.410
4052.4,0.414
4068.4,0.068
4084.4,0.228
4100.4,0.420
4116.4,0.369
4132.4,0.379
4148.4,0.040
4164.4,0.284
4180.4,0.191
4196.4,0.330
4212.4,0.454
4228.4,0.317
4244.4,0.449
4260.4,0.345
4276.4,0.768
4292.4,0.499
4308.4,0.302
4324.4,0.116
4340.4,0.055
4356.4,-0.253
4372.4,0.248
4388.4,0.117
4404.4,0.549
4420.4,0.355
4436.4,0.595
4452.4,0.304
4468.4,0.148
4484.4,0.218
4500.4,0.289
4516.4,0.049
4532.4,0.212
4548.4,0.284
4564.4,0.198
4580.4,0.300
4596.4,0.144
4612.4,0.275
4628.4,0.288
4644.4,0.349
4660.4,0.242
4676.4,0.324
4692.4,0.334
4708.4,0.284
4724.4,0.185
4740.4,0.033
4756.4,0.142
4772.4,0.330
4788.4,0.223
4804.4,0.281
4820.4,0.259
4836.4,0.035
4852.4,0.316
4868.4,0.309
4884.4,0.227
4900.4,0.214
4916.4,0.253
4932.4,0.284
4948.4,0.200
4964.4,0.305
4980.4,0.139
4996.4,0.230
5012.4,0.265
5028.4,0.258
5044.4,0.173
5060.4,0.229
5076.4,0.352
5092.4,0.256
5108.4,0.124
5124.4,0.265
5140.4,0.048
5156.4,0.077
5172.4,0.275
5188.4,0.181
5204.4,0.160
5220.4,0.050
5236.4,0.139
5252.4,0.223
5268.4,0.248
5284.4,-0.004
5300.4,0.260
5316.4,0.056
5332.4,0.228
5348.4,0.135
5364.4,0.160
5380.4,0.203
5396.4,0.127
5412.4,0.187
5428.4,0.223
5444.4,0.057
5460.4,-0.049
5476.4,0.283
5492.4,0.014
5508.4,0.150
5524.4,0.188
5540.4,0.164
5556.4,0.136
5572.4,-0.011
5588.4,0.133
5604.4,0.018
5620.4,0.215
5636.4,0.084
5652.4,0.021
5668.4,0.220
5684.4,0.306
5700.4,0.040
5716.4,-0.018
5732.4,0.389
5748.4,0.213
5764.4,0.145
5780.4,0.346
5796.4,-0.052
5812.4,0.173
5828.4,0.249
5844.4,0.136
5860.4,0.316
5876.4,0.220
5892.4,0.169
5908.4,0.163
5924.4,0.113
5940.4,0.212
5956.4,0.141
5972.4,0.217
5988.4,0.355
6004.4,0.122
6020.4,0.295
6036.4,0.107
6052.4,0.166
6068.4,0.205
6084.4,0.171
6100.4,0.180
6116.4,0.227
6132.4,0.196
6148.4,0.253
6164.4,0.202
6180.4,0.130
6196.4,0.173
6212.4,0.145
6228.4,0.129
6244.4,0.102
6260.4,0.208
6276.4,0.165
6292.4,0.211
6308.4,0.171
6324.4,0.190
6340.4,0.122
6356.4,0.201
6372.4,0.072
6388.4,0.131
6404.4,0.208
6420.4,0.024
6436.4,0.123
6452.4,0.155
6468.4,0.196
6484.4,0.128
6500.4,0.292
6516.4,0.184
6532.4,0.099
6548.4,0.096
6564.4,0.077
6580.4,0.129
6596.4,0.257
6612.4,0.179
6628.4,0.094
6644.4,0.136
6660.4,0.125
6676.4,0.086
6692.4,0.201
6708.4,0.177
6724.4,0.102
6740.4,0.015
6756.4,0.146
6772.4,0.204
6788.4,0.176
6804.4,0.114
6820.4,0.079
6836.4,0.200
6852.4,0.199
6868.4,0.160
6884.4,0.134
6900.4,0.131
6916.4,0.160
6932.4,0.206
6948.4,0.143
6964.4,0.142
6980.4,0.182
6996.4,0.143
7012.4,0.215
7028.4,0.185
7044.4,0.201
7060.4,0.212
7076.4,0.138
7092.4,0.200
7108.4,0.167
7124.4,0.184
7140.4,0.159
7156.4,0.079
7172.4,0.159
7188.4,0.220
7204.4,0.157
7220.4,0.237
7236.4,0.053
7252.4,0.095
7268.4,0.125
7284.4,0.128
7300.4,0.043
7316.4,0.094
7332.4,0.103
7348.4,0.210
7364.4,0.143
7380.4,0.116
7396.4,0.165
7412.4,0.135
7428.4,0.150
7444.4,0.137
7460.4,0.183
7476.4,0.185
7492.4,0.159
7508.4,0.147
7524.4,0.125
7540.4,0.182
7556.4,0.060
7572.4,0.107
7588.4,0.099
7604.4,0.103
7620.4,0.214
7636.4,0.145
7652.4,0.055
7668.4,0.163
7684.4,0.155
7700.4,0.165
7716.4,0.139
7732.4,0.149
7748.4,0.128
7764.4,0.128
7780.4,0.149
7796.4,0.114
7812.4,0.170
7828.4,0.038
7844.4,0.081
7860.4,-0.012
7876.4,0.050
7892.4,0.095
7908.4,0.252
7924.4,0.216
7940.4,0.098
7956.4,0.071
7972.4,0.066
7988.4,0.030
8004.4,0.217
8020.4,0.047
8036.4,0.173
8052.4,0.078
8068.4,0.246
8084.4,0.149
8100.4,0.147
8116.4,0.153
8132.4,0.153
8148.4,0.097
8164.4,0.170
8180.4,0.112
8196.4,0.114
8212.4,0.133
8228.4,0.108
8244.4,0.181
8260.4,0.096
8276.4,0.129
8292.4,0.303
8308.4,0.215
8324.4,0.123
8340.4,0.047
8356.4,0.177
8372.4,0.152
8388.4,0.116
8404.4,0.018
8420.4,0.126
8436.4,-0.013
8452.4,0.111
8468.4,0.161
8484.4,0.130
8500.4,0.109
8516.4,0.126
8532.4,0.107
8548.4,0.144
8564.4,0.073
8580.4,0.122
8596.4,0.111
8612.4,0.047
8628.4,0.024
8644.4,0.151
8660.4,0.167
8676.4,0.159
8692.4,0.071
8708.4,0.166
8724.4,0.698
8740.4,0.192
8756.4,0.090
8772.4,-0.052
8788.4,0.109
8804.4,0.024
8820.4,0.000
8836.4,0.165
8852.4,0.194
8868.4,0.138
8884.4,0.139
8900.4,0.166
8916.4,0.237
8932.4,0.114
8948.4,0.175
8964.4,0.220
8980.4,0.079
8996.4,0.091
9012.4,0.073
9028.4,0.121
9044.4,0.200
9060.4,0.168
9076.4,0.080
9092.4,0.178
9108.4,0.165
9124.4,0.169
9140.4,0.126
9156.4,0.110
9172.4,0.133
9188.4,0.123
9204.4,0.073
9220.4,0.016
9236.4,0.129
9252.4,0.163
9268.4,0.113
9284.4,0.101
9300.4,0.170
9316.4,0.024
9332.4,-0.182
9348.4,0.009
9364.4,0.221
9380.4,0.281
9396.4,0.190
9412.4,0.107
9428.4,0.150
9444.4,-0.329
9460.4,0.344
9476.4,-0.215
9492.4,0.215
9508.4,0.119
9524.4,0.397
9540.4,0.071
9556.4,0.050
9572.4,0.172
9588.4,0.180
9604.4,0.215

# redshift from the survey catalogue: 1.34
